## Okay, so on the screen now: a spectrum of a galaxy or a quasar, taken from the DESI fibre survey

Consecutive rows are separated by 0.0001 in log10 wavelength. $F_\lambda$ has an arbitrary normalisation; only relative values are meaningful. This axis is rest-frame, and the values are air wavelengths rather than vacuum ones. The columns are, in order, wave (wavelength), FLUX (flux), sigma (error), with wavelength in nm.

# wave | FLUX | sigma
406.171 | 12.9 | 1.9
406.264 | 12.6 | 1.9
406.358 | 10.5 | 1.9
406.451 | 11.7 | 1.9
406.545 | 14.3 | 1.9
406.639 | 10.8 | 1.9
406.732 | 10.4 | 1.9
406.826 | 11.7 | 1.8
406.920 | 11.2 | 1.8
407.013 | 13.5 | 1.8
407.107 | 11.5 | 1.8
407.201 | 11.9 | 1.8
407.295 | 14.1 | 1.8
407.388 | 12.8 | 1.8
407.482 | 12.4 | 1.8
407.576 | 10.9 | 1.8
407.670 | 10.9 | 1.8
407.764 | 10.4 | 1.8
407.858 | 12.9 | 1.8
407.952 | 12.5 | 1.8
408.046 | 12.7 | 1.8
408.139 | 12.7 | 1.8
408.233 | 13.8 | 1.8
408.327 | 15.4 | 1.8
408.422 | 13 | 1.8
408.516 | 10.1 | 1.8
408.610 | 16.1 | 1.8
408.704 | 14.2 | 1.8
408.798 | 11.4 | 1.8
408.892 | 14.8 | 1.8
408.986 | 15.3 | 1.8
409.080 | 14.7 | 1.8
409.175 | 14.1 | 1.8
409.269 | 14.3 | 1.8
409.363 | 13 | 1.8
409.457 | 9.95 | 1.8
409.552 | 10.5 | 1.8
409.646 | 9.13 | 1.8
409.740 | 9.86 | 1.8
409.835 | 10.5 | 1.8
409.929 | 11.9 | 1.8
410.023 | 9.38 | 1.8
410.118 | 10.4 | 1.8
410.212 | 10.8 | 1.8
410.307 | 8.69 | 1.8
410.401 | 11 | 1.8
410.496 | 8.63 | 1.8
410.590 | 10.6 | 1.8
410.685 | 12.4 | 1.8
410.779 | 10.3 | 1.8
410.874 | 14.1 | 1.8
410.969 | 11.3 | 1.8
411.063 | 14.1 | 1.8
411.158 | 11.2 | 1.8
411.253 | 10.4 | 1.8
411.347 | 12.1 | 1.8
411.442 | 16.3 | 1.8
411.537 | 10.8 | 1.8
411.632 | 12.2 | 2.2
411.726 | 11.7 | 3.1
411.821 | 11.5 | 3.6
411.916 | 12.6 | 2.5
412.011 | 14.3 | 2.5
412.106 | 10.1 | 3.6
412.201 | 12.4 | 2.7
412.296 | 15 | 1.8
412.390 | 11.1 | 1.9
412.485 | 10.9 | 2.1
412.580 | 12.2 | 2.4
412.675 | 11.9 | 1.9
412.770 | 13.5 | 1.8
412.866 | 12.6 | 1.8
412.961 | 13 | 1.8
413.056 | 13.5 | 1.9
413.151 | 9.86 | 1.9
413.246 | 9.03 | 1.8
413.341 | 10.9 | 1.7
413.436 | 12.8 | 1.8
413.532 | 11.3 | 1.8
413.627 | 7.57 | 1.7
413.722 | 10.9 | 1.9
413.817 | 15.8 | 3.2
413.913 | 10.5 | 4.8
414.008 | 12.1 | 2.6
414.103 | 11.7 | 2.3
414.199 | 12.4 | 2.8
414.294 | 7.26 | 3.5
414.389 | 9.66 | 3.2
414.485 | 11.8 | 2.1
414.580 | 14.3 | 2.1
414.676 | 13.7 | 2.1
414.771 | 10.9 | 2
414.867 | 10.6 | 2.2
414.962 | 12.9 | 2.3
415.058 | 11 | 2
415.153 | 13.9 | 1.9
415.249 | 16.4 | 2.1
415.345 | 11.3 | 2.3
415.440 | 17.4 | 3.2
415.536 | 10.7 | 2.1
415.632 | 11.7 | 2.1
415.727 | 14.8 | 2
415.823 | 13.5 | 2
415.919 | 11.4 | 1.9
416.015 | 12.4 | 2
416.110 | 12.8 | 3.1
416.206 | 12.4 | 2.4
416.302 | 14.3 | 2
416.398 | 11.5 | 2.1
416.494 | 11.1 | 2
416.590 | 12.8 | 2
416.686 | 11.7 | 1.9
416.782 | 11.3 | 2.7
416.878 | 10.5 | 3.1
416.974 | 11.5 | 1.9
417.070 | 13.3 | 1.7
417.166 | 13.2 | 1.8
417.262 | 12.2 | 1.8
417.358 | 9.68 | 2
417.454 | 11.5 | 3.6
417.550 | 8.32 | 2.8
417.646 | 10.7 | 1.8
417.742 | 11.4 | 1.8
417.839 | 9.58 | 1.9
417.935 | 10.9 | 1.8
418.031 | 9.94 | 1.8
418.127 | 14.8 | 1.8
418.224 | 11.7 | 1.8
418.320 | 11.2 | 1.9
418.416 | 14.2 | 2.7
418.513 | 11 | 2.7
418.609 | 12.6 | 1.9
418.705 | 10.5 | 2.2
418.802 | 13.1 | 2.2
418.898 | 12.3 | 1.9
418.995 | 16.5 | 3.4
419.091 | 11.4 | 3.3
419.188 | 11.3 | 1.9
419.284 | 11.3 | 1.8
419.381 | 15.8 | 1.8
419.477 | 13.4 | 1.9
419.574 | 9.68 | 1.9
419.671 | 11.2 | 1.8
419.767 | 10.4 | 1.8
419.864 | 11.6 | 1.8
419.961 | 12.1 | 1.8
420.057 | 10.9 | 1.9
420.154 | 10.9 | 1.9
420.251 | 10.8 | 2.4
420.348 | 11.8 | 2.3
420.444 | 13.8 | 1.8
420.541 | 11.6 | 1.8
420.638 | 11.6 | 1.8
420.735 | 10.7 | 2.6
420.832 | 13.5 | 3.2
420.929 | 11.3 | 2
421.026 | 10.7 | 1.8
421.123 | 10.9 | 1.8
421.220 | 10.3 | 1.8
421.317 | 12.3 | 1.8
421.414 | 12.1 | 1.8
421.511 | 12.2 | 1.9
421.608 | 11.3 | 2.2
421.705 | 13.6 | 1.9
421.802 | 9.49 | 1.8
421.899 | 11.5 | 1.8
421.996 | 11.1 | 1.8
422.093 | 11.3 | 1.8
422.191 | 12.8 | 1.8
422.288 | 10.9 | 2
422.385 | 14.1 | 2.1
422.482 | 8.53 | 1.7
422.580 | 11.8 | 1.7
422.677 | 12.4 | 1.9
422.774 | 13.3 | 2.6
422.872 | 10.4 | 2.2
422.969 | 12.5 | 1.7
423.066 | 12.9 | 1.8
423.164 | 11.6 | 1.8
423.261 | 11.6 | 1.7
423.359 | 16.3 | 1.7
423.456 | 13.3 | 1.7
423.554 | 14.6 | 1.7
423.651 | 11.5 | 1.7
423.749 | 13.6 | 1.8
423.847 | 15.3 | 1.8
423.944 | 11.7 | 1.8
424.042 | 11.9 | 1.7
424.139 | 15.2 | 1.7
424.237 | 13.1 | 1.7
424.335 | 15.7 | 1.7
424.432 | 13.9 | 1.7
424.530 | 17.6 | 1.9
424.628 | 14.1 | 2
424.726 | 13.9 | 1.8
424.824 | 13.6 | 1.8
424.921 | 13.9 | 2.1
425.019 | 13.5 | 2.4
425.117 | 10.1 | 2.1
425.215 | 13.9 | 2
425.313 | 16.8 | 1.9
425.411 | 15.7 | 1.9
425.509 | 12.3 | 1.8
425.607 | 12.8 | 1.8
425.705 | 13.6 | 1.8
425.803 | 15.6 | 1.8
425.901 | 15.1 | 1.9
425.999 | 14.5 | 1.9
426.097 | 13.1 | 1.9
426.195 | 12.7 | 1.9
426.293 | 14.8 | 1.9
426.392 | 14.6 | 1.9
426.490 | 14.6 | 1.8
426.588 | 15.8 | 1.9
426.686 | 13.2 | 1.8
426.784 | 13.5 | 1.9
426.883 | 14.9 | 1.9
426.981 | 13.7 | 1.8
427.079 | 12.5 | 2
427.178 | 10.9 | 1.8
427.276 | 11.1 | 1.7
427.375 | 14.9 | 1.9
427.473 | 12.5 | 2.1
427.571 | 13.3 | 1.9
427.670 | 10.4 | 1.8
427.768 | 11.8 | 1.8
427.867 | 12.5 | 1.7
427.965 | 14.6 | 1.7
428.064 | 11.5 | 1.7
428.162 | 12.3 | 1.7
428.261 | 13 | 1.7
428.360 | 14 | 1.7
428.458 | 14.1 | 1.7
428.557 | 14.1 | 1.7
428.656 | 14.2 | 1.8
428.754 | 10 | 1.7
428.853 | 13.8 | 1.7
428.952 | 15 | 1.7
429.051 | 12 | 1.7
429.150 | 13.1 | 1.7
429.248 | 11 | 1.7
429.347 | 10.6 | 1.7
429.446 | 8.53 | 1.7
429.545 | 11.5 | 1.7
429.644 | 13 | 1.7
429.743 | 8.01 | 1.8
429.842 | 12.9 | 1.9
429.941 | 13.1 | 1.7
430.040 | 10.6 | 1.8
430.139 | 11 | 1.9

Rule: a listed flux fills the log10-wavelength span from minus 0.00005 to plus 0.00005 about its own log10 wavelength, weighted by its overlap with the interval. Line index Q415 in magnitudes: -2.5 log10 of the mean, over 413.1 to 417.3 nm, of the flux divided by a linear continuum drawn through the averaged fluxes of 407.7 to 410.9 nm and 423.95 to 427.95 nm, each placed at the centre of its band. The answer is 0.05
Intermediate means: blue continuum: 12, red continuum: 13.7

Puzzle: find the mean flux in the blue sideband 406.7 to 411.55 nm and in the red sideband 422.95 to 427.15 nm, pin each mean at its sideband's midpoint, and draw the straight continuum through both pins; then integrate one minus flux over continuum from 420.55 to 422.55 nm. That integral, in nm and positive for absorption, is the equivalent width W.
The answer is 0.29 nm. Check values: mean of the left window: 12.1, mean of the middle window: 11.5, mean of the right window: 13.8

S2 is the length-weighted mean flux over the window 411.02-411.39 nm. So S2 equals 11.9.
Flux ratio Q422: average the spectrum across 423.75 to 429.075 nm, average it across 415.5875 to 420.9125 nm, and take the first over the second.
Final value 1.1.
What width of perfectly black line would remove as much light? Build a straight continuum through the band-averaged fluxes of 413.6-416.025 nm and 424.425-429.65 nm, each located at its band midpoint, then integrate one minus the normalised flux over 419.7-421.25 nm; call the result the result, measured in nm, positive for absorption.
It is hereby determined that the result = 0.15 nm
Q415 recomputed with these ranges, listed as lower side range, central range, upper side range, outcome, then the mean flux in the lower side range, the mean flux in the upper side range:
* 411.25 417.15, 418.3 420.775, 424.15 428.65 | 0.07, 12.1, 13.7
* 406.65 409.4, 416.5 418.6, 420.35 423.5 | 0.06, 12.8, 11.9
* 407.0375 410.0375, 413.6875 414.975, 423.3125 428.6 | 0.10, 12.5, 13.7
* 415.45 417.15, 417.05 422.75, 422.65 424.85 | 0.10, 12.3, 13.5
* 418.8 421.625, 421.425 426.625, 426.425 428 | -0.05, 11.9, 13.1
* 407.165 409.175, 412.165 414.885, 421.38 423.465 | 0.08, 13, 12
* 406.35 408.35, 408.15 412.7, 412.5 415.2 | -0.01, 12.2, 11.7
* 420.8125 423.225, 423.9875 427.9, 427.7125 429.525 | -0.13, 11.7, 12.5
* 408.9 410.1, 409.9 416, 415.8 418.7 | 0.00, 11.9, 11.7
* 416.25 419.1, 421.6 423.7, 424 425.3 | 0.10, 11.8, 14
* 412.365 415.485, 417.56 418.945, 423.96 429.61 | 0.07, 12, 13.3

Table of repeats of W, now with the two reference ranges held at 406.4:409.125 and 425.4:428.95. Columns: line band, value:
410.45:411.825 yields 0.10 nm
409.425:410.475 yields 0.21 nm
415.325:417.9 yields 0.21 nm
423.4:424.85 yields -0.07 nm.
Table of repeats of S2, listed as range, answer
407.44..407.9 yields 11.5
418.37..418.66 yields 12.6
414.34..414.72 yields 12.3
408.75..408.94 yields 13.1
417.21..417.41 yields 11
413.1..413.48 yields 10.7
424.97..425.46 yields 14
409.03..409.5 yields 13.3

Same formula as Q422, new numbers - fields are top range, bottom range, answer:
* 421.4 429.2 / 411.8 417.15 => 1.08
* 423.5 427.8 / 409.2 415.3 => 1.17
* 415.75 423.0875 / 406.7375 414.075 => 0.98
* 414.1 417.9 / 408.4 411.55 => 1.01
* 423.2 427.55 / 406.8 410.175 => 1.12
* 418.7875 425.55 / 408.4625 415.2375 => 1.06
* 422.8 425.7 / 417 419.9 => 1.15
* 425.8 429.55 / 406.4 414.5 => 1.09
